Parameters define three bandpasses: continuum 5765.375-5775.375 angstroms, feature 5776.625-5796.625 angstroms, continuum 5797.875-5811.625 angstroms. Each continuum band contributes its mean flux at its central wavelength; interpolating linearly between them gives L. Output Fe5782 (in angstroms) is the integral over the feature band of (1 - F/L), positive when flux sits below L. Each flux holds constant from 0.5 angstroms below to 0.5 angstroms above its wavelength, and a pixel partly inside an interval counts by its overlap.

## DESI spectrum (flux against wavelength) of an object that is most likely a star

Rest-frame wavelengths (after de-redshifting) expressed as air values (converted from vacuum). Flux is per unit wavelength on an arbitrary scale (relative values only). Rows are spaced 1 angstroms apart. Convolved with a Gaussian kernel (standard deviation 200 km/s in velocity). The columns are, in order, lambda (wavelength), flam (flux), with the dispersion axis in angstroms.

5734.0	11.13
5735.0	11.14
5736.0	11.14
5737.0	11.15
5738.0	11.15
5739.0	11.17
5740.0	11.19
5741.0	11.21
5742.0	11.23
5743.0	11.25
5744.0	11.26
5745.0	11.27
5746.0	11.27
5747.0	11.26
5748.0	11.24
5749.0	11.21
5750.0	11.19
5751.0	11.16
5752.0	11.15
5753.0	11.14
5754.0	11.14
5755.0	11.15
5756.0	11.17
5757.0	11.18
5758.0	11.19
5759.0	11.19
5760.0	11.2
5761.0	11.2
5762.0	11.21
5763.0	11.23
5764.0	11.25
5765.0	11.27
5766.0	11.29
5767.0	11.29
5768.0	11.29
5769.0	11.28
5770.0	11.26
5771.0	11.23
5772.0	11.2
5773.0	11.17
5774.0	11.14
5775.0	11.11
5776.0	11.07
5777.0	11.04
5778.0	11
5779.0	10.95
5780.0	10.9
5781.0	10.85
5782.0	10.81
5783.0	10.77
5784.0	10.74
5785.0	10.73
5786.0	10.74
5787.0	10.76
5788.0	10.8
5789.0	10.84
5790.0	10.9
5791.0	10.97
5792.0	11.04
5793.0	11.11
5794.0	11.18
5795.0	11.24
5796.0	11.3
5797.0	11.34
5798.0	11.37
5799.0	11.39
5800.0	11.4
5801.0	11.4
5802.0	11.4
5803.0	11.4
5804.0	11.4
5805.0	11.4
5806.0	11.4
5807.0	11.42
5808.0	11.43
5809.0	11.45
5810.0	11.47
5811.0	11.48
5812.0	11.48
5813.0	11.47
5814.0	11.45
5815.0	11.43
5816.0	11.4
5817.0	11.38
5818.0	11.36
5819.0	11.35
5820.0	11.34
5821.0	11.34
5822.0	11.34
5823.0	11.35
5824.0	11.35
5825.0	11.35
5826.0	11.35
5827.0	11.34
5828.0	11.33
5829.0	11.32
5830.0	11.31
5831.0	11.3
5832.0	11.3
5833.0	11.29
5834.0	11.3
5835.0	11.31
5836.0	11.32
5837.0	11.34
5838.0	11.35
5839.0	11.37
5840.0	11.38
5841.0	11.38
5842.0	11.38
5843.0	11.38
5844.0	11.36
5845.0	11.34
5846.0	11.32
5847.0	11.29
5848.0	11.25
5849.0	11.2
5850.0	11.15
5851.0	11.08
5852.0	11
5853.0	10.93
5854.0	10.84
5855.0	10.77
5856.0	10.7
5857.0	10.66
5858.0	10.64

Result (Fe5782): 0.7 angstroms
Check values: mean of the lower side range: 11.2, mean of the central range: 10.9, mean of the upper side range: 11.4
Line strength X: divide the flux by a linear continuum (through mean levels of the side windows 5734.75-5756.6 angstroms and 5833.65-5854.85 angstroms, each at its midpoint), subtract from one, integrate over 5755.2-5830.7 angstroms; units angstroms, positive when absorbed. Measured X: 0.0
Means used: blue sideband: 11.2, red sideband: 11.2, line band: 11.2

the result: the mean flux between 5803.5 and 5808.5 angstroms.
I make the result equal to 11.4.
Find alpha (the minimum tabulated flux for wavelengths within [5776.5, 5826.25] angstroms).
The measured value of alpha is 10.73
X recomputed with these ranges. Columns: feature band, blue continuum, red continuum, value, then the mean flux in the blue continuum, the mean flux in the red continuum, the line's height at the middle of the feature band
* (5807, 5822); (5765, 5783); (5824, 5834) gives -0.2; 11.1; 11.3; 11.3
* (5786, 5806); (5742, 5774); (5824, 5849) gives 0.2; 11.2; 11.3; 11.3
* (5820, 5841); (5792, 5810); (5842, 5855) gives -0.2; 11.3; 11.2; 11.2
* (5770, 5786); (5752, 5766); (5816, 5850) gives 0.4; 11.2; 11.3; 11.2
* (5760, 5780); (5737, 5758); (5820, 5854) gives 0.1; 11.2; 11.3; 11.2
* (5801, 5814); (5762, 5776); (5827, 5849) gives -0.2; 11.2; 11.3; 11.3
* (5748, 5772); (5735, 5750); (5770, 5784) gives -0.2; 11.2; 11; 11.1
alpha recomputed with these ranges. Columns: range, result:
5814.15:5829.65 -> 11.32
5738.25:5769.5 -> 11.14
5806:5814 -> 11.4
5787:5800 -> 10.76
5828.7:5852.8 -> 11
